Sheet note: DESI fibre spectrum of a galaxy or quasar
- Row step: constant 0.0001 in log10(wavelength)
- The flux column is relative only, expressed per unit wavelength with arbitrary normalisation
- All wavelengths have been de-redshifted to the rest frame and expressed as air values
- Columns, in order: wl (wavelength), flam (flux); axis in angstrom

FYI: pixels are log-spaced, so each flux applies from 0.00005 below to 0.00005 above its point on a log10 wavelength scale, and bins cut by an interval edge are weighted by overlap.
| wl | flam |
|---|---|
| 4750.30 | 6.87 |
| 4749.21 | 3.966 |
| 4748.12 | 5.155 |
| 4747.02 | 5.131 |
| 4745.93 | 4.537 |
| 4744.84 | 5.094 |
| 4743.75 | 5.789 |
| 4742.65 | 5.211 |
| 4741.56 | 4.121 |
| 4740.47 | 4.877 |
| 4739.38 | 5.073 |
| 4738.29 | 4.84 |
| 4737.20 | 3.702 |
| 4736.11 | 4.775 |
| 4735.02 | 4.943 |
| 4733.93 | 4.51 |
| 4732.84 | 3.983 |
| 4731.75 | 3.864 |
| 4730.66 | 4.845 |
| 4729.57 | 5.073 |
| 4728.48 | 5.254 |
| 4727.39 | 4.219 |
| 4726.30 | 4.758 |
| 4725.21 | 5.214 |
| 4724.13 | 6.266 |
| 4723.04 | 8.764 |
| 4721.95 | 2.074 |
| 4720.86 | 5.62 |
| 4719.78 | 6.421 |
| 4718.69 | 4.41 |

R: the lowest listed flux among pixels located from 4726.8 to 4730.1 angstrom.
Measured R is 4.219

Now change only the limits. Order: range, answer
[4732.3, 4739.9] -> 3.702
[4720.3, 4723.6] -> 2.074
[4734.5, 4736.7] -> 4.775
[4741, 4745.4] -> 4.121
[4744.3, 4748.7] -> 4.537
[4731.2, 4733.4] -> 3.864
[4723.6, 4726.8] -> 4.758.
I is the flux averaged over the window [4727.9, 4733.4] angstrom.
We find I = 4.6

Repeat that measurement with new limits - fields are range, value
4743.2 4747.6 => 5.13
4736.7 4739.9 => 4.55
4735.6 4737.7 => 4.24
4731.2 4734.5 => 4.13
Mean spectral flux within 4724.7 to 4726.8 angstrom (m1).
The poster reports 4.98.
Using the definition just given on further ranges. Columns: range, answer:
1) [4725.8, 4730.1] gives 4.82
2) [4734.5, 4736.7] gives 4.84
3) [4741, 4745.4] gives 5.05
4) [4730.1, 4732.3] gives 4.35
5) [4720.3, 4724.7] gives 5.69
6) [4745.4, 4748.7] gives 4.93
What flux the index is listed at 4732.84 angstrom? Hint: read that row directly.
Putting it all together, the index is 3.983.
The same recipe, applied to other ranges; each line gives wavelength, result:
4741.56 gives 4.121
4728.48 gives 5.254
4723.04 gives 8.764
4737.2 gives 3.702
